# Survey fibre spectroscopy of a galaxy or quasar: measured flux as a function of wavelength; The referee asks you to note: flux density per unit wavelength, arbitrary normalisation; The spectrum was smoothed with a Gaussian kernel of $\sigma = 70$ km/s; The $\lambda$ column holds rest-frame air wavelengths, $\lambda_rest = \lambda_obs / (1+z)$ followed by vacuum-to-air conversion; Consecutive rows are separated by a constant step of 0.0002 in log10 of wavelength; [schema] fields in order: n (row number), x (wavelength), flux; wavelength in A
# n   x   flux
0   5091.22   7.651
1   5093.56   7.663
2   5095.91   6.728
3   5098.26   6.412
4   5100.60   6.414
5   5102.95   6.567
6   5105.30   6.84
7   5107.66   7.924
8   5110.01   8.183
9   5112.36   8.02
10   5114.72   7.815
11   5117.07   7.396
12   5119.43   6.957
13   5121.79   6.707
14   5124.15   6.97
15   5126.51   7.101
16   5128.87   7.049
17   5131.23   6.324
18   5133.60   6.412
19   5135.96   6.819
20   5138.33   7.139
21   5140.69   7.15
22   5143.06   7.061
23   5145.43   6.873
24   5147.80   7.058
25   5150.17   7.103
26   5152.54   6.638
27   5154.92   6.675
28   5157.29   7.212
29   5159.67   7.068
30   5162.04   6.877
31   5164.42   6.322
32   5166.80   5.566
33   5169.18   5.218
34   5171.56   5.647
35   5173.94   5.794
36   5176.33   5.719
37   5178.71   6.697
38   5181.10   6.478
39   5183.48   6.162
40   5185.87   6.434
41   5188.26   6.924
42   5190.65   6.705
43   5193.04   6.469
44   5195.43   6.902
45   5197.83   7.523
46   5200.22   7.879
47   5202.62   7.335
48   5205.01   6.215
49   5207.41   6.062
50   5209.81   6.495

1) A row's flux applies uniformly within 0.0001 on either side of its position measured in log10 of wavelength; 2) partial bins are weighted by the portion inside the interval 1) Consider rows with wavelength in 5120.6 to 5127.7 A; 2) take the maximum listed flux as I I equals 7.101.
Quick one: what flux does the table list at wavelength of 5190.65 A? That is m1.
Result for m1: 6.705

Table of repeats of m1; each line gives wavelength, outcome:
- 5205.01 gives 6.215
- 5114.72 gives 7.815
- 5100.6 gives 6.414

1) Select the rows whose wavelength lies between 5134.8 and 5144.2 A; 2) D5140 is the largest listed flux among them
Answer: 7.15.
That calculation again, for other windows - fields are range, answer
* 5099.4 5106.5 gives 6.84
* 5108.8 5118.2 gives 8.183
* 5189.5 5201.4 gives 7.879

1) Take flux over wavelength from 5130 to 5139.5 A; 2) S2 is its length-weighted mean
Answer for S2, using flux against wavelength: 6.67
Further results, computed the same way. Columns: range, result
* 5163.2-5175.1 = 5.71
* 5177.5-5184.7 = 6.45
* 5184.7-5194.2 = 6.63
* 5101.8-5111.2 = 7.38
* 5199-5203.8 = 7.61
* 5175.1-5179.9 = 6.2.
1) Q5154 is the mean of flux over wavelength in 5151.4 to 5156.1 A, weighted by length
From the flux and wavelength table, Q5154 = 6.65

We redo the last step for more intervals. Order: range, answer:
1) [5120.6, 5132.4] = 6.83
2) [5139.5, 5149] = 7.04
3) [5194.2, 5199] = 7.2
